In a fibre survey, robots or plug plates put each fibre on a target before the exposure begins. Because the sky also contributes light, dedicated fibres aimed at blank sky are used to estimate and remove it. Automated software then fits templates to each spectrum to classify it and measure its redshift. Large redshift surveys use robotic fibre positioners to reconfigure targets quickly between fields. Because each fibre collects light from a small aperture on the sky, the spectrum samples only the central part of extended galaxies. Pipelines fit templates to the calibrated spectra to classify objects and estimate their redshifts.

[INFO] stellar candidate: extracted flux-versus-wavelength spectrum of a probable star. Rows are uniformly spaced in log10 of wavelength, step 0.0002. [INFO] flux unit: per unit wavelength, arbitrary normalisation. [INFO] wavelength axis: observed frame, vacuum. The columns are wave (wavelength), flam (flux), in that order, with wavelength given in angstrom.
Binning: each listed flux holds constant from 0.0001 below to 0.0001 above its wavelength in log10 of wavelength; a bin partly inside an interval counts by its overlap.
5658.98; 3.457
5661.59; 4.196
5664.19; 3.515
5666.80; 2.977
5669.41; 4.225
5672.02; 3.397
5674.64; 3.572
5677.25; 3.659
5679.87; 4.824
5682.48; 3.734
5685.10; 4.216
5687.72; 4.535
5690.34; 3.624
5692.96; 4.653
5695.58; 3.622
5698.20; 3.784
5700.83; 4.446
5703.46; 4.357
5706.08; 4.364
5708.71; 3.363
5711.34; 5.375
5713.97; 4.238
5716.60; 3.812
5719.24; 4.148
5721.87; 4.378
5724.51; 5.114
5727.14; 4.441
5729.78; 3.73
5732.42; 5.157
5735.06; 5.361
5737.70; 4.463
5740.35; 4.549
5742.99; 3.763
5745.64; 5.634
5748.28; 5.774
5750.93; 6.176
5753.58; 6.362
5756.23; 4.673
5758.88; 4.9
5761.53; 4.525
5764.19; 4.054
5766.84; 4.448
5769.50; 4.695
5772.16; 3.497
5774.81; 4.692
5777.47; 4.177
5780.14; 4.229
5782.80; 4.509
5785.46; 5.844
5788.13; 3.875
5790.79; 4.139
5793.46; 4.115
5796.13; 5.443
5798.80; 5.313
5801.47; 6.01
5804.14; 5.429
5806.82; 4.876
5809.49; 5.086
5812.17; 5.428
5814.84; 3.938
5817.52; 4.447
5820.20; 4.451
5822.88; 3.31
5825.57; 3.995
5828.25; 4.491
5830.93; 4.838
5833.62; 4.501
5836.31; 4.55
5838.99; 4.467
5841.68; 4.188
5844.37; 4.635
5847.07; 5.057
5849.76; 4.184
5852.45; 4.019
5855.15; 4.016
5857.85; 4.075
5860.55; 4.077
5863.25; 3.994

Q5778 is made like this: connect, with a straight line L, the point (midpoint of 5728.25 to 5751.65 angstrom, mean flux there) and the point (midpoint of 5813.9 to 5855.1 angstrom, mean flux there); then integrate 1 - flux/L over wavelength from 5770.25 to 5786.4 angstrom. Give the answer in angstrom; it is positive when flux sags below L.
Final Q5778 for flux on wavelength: 0.73 angstrom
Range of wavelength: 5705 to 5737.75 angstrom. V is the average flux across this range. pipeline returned 4.46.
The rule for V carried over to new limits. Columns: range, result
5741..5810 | 4.85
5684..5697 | 4.13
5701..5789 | 4.63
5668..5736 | 4.23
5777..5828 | 4.67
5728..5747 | 4.66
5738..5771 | 4.94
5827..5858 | 4.43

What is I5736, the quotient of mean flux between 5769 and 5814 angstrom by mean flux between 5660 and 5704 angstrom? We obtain 1.2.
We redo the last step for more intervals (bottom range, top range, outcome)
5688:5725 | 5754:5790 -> 1.07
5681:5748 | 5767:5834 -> 1.05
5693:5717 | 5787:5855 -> 1.09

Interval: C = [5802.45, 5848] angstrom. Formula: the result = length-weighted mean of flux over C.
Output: 4.58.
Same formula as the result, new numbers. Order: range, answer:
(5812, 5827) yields 4.17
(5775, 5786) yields 4.61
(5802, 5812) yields 5.23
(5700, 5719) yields 4.27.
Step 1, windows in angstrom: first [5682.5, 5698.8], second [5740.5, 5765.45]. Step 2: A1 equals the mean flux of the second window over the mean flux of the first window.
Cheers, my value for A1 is 1.25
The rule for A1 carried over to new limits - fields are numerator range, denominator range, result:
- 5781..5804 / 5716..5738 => 1.08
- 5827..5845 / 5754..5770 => 0.97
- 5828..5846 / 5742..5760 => 0.85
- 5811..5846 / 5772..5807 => 0.92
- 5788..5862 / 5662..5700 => 1.17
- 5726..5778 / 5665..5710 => 1.20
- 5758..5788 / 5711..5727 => 1.00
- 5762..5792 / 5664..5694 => 1.12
